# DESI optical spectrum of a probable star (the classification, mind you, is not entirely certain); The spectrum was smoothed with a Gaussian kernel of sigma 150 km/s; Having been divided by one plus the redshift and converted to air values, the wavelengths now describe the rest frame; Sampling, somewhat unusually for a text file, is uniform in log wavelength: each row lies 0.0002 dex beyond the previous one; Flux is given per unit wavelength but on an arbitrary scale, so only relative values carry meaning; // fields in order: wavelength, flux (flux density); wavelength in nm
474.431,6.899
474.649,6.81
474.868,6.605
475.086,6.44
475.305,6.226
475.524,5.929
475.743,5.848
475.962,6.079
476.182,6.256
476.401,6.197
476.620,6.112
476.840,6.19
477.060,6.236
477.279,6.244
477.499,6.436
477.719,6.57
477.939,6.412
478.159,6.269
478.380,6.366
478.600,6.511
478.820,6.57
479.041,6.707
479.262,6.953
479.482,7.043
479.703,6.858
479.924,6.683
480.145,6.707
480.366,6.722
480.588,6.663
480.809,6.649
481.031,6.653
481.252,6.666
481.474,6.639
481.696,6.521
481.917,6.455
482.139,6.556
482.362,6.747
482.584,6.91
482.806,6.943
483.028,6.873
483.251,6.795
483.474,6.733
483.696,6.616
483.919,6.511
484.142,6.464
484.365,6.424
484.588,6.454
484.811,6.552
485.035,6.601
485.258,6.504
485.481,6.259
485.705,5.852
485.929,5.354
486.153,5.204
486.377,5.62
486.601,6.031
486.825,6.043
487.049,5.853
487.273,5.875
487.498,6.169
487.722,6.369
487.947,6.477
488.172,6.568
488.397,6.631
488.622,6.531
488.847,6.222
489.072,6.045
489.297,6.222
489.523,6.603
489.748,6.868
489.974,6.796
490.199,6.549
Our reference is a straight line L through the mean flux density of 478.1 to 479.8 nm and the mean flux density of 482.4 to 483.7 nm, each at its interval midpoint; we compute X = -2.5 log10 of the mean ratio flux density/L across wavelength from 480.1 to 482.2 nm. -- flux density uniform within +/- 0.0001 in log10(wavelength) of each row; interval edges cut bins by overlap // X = 0.02 mag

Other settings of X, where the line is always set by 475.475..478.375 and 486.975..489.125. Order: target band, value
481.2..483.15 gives -0.08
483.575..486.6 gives 0.02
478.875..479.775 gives -0.10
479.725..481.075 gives -0.07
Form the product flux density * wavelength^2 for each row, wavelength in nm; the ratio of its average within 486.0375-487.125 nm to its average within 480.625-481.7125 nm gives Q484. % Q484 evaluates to 0.9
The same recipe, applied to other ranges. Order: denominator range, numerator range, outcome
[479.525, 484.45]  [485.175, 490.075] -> 0.95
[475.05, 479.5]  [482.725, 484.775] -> 1.07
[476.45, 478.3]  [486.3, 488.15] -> 1.01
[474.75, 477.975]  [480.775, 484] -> 1.10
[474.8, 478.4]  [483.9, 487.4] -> 1.01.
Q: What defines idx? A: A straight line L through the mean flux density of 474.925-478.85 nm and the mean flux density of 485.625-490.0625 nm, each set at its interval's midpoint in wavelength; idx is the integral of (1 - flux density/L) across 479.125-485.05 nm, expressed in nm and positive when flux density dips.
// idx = -0.44 nm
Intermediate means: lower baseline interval 6.27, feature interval 6.68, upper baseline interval 6.17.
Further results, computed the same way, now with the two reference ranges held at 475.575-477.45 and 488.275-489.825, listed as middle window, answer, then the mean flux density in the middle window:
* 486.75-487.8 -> 0.06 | 6.06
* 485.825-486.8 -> 0.12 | 5.6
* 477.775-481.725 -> -0.27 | 6.64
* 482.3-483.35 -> -0.09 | 6.86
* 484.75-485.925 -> 0.02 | 6.25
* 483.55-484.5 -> -0.03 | 6.51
